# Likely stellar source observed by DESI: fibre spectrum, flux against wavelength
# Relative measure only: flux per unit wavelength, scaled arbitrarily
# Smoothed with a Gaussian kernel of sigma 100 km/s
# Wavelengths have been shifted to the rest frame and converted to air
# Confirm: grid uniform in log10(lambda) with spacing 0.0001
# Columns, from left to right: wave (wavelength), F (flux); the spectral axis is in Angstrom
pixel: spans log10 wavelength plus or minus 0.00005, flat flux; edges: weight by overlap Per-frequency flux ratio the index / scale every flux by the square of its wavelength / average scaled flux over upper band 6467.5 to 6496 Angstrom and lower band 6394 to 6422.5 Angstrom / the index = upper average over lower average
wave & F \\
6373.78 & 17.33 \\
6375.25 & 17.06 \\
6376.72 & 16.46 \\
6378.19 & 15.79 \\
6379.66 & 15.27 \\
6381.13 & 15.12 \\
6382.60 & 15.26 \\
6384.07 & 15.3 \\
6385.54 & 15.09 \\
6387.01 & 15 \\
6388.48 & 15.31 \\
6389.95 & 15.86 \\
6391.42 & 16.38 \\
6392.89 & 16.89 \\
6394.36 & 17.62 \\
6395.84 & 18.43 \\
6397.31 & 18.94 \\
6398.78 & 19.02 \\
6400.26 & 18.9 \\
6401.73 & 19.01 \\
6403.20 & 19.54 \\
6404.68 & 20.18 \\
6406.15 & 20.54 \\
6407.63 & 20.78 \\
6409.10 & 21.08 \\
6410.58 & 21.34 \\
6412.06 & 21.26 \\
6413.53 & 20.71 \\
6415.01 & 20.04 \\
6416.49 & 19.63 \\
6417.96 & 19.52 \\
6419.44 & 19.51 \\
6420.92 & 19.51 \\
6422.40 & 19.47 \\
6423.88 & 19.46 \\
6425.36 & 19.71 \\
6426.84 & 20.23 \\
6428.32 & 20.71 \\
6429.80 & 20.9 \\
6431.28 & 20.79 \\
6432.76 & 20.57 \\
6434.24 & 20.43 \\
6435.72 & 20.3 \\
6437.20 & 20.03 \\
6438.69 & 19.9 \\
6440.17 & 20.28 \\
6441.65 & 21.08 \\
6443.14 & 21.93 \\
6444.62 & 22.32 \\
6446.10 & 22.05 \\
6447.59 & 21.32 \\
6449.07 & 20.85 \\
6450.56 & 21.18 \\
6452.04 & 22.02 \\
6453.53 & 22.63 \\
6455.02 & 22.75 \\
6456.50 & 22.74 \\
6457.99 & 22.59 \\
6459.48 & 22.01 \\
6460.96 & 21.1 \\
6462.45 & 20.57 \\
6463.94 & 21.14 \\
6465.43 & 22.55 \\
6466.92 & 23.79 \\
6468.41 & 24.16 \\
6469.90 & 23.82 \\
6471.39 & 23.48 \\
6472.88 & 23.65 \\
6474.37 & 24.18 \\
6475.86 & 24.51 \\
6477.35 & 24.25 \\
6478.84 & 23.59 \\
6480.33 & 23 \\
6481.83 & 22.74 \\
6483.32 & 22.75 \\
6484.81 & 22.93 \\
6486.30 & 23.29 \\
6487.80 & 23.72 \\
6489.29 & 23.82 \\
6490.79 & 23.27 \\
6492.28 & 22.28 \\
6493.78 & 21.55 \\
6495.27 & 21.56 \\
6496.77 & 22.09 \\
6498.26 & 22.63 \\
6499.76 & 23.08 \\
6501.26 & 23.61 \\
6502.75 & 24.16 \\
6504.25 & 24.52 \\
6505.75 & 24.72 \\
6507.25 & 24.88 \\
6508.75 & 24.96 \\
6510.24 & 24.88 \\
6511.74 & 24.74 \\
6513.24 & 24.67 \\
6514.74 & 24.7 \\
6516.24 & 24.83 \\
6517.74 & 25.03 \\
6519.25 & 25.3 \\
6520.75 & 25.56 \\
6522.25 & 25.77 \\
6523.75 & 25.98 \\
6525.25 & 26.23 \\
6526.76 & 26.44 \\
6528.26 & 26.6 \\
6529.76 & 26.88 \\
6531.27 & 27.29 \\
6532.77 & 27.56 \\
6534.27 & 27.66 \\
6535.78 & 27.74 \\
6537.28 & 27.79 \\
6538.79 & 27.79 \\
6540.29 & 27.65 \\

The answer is 1.20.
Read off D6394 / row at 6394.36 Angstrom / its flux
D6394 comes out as 17.62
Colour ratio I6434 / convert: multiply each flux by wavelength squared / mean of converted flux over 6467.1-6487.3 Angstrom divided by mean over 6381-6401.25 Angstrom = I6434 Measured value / 1.4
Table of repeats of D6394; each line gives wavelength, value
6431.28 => 20.79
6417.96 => 19.52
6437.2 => 20.03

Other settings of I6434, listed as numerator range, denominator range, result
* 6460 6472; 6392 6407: 1.22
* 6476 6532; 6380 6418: 1.37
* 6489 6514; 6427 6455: 1.14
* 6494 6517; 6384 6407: 1.40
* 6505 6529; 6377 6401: 1.60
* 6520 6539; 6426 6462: 1.30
